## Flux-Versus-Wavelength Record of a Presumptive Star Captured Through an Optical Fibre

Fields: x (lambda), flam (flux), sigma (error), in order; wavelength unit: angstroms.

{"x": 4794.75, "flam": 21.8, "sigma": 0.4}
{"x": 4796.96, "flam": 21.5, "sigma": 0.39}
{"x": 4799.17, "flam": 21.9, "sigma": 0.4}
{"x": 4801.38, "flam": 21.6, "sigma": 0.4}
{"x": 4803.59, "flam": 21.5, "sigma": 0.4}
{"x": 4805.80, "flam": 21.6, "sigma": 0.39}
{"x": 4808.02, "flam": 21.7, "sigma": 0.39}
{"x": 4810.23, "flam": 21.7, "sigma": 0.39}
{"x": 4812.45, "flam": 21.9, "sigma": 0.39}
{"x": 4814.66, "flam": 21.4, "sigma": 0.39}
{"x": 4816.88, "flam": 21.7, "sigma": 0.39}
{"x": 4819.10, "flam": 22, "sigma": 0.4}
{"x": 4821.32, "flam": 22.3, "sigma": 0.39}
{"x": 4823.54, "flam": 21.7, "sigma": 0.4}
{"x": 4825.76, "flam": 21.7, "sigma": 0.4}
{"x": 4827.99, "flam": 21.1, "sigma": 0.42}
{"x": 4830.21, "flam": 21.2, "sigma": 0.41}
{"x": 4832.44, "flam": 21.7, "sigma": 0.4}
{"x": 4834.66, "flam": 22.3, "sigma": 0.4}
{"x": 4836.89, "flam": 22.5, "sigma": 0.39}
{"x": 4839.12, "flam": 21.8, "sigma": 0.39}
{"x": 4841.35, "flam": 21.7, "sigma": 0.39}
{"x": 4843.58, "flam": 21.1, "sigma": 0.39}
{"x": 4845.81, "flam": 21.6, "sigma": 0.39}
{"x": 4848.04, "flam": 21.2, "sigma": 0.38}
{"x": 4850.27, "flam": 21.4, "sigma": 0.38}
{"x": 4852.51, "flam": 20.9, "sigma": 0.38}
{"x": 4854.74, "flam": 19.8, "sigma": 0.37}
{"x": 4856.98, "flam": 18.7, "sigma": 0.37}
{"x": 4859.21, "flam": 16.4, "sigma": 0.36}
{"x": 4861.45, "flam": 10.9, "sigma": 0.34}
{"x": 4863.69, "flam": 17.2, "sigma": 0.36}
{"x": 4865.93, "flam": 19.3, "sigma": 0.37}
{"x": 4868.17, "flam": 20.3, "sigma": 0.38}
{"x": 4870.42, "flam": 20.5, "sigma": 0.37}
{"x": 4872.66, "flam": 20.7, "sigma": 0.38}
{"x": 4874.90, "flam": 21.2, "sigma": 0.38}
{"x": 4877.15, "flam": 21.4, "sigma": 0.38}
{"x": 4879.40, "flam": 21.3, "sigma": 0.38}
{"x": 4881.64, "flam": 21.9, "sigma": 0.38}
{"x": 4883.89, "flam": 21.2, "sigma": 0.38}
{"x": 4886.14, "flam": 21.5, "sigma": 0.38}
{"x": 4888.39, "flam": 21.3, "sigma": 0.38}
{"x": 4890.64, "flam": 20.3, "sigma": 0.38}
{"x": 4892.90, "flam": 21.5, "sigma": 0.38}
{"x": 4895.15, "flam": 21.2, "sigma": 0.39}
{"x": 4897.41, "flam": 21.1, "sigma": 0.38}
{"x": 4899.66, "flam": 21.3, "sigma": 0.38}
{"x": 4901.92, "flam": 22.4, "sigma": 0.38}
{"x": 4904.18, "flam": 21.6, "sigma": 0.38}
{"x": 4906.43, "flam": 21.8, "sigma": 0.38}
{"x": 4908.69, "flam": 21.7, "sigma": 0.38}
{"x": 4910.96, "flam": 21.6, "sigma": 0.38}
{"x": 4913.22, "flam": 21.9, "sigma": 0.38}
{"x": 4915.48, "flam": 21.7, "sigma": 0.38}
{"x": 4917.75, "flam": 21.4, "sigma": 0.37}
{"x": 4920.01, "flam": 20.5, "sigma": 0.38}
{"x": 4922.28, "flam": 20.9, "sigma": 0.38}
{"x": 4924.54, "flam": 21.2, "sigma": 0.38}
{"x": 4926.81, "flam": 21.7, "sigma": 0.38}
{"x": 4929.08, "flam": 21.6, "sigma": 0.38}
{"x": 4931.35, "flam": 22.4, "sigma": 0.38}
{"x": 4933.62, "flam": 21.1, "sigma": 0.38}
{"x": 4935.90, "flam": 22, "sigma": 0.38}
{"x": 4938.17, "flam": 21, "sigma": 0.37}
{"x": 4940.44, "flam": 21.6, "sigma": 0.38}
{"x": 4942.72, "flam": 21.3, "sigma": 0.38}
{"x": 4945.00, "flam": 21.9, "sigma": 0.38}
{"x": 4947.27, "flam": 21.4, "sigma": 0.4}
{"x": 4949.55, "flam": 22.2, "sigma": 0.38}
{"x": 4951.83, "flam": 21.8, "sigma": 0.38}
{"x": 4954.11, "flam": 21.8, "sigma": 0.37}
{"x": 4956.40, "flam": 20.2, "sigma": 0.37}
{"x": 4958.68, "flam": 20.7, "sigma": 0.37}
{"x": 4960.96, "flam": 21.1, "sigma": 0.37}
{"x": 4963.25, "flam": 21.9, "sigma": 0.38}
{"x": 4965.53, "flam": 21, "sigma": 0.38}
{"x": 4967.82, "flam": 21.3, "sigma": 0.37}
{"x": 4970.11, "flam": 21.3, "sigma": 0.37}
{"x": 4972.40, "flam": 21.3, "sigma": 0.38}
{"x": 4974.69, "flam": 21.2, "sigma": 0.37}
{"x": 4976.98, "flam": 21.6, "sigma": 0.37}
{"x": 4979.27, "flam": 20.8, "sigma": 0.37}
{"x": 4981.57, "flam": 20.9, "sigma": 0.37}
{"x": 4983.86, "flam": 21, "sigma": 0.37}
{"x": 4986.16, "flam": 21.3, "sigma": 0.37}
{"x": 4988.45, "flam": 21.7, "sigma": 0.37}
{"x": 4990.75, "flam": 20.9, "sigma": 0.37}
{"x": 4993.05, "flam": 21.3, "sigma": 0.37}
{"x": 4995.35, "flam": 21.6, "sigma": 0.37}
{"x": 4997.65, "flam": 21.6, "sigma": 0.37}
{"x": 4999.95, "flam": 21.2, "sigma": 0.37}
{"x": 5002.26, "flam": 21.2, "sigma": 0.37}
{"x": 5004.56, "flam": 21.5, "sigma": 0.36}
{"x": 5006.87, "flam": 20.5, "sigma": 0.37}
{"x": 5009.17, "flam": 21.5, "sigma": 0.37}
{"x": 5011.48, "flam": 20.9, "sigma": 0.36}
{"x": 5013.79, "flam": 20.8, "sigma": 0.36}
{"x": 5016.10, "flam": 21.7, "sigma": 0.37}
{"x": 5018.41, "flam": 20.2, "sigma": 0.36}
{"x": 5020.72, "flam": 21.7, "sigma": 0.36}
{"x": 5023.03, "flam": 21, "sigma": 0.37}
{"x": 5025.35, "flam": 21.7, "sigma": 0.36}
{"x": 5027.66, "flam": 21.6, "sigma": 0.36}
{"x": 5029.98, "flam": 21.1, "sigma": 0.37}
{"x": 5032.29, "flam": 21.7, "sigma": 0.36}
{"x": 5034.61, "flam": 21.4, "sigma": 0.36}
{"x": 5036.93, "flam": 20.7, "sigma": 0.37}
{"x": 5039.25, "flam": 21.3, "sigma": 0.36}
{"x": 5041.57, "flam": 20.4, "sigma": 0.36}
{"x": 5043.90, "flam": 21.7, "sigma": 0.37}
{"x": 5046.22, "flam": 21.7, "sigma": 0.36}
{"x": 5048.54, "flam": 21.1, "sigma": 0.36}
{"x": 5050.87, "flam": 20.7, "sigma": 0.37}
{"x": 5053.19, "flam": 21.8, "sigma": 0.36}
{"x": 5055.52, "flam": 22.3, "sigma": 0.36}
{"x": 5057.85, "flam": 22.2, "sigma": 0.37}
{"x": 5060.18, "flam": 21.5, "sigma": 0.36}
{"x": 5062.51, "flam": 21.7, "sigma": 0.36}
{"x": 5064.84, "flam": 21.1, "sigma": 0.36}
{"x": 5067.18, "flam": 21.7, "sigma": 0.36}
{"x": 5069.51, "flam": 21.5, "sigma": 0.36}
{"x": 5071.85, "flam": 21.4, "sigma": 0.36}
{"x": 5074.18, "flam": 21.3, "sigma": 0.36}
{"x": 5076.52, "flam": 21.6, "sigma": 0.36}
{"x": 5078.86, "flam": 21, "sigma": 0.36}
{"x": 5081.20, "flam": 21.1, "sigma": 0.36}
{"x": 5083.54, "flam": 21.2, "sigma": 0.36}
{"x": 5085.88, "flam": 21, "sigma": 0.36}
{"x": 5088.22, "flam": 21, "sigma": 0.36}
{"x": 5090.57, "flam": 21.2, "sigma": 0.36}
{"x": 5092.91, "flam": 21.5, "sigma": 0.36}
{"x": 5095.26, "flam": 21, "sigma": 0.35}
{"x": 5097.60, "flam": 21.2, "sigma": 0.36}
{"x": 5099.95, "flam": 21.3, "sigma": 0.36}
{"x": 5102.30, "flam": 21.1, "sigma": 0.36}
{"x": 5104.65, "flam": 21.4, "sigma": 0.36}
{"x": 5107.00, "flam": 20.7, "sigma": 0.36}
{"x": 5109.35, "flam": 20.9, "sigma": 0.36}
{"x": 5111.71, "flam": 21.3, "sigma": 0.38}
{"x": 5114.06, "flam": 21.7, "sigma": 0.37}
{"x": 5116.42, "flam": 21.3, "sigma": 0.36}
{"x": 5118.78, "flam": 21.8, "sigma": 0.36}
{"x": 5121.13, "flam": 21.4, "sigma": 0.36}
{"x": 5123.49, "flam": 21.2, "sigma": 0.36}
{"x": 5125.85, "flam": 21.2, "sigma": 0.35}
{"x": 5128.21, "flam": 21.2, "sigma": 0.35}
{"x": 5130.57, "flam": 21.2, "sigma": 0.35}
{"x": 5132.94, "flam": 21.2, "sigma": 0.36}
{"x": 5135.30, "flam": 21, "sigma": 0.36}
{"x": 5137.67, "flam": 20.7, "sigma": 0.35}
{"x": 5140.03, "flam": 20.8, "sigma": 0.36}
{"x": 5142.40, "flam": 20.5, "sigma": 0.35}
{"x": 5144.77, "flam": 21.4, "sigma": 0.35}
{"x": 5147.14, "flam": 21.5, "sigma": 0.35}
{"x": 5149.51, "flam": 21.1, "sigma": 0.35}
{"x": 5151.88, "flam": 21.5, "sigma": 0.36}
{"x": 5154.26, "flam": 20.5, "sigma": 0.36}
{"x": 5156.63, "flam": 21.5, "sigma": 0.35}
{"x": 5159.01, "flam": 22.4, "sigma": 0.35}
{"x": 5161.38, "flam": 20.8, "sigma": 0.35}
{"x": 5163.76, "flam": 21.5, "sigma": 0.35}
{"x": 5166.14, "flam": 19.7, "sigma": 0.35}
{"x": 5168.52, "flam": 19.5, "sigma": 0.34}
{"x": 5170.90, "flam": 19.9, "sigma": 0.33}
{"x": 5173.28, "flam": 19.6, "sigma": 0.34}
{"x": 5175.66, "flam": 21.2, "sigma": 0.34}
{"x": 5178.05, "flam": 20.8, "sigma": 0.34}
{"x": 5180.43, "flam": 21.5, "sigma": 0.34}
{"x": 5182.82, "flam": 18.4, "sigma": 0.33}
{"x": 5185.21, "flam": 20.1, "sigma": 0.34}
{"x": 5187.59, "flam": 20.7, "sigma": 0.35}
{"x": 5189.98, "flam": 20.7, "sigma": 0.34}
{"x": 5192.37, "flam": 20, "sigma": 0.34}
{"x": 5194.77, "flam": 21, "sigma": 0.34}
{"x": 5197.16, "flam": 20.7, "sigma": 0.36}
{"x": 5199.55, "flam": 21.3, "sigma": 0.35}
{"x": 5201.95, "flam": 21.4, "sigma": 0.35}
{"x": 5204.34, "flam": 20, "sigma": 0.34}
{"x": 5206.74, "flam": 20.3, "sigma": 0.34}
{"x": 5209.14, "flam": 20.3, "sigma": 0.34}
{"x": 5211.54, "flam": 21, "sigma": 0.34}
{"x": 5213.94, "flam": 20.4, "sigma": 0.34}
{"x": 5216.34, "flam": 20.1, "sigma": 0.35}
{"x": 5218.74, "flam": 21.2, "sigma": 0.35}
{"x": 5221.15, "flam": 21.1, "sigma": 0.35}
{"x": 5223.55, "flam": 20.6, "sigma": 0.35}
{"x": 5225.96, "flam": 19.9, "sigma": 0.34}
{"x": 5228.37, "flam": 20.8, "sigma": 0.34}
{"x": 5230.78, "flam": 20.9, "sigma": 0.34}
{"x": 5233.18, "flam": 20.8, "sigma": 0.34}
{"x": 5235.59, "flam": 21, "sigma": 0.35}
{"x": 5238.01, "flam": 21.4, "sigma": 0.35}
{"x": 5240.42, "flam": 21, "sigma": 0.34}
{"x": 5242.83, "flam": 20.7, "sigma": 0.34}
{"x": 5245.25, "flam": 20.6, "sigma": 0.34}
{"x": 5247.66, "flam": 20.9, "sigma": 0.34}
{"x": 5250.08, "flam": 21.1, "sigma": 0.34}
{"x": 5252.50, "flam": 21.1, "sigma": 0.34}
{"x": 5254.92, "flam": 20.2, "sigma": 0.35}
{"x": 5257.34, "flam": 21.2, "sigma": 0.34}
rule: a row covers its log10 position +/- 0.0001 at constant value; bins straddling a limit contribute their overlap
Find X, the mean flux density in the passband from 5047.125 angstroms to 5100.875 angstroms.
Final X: 21.4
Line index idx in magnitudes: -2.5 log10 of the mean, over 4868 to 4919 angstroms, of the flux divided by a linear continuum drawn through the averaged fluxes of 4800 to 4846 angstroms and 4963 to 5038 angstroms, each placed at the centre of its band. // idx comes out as 0.008 mag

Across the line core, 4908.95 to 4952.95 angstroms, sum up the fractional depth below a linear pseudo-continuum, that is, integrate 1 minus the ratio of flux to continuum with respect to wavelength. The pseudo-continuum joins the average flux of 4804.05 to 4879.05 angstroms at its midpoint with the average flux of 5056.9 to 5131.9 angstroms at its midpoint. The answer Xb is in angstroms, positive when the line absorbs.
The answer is -1.3 angstroms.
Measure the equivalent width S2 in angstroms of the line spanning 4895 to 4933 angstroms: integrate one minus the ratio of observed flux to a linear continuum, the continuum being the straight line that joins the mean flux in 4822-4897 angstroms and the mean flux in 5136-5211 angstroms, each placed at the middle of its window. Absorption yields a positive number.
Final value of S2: -1.7 angstroms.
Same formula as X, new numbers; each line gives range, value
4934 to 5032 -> 21.3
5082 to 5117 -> 21.2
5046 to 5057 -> 21.5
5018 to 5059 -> 21.4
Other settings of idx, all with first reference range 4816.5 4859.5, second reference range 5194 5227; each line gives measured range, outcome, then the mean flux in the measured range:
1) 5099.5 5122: -0.025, 21.3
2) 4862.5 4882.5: 0.042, 20.4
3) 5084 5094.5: -0.017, 21.2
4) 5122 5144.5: -0.012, 21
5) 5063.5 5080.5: -0.025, 21.4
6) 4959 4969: -0.012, 21.3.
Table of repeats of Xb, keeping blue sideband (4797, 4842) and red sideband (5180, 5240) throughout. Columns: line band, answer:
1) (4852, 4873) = 3.2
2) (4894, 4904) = 0.0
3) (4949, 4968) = 0.0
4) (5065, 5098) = -0.4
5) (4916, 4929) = 0.1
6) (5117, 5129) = -0.3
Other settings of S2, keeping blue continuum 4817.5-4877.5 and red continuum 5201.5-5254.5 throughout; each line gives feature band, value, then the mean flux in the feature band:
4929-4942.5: -0.7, 21.6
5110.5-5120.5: -0.4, 21.5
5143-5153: -0.3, 21.3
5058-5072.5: -0.6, 21.5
